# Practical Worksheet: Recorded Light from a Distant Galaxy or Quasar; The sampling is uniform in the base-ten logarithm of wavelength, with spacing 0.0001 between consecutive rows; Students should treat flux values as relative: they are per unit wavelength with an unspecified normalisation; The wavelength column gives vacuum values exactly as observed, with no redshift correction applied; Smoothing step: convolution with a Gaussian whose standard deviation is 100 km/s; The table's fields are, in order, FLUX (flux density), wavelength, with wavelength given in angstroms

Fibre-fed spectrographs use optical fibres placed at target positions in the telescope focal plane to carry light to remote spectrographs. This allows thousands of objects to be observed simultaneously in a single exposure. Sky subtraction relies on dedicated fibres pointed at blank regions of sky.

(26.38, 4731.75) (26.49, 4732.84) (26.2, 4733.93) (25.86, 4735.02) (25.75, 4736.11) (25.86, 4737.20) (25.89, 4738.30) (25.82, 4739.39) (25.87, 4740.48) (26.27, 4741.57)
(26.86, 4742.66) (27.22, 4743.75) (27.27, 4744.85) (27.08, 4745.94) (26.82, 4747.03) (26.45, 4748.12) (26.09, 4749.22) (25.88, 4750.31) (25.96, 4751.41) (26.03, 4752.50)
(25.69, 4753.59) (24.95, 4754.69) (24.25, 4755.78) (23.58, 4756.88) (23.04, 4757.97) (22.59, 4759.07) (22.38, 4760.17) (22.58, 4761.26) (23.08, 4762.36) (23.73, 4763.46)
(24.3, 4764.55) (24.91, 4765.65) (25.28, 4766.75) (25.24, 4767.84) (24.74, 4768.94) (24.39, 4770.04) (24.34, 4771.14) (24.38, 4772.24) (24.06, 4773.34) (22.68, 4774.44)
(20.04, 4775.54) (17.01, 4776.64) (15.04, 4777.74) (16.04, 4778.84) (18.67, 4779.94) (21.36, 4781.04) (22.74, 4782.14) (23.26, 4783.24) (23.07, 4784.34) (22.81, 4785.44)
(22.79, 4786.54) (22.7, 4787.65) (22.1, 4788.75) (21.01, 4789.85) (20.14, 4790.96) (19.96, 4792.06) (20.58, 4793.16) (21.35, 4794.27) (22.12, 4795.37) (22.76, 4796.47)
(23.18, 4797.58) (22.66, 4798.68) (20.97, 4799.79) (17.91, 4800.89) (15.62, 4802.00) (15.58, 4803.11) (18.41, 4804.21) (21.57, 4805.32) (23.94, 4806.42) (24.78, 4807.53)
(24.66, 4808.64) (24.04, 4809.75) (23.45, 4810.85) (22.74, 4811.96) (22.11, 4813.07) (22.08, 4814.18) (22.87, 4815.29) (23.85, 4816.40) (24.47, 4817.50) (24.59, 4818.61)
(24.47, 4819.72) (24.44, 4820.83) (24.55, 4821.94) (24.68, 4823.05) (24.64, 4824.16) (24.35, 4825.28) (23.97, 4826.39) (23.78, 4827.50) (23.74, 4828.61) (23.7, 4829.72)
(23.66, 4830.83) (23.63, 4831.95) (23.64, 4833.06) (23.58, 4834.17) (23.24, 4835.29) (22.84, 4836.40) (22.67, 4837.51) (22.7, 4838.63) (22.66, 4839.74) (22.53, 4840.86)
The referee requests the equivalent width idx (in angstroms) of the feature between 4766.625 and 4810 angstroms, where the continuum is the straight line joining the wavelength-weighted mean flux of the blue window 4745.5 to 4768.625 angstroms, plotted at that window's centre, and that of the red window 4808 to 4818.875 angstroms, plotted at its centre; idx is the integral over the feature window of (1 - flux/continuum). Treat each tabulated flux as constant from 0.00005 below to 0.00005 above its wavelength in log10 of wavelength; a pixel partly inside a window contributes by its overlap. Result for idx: 4.51 angstroms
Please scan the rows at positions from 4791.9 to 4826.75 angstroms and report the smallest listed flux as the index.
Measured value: 15.58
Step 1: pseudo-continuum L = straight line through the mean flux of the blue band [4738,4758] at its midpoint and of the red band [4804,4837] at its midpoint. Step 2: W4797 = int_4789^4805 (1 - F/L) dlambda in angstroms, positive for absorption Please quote 2.7 angstroms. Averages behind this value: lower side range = 25.9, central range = 20.2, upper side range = 23.6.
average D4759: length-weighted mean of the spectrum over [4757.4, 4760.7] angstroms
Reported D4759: 22.7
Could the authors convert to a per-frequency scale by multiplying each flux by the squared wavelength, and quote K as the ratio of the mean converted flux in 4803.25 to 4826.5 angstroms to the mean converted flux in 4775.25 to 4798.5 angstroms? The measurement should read 1.1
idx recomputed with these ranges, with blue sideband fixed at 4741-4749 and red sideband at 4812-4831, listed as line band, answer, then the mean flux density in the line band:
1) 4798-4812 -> 1.86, 21.2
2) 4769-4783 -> 2.48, 21.1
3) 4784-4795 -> 1.52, 21.6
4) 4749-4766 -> 1.33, 24.3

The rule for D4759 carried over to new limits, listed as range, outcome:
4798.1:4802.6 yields 19.3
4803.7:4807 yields 21.4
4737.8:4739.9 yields 25.9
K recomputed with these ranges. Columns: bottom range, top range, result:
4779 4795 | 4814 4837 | 1.13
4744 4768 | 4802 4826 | 0.95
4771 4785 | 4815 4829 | 1.18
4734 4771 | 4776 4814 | 0.85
